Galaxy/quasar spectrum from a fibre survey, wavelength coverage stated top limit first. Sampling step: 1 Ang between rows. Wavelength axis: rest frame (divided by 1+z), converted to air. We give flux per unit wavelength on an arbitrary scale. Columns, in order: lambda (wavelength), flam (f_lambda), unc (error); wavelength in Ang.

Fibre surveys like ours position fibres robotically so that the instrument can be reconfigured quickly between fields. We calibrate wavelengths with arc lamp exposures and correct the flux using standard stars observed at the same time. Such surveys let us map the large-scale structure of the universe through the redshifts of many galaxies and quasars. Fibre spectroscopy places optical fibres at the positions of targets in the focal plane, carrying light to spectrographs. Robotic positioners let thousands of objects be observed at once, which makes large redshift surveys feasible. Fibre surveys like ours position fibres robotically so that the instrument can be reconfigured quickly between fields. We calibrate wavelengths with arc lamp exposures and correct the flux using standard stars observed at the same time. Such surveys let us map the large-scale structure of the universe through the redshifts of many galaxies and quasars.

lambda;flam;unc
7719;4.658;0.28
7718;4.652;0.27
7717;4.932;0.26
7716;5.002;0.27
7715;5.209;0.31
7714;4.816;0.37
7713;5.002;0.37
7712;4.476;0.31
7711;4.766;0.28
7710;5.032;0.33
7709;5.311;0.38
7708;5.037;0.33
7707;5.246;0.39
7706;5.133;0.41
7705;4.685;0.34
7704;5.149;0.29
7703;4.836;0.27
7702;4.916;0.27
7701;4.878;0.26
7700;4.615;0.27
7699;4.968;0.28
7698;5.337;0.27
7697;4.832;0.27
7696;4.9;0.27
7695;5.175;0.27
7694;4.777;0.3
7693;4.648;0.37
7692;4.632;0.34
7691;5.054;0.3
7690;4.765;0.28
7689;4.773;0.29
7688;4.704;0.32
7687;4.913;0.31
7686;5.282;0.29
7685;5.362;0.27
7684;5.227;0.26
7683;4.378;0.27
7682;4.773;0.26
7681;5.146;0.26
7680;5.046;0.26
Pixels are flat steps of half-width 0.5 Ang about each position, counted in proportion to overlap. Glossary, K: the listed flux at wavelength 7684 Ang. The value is 5.227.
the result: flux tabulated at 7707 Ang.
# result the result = 5.246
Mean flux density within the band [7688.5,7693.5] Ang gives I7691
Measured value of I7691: 4.77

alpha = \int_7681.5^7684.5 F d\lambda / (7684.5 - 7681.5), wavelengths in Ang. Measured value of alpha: 4.79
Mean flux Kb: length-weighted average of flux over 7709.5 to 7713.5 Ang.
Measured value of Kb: 4.82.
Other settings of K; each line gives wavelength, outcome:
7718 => 4.652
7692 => 4.632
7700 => 4.615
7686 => 5.282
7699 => 4.968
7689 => 4.773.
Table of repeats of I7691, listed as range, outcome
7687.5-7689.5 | 4.74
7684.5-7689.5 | 5.01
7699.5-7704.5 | 4.88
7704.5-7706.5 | 4.91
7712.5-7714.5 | 4.91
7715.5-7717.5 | 4.97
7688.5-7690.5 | 4.77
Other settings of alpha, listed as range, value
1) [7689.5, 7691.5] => 4.91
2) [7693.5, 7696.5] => 4.95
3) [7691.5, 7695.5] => 4.81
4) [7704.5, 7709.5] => 5.08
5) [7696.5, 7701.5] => 4.93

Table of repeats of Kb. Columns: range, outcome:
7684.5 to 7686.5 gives 5.32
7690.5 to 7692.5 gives 4.84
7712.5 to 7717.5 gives 4.99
